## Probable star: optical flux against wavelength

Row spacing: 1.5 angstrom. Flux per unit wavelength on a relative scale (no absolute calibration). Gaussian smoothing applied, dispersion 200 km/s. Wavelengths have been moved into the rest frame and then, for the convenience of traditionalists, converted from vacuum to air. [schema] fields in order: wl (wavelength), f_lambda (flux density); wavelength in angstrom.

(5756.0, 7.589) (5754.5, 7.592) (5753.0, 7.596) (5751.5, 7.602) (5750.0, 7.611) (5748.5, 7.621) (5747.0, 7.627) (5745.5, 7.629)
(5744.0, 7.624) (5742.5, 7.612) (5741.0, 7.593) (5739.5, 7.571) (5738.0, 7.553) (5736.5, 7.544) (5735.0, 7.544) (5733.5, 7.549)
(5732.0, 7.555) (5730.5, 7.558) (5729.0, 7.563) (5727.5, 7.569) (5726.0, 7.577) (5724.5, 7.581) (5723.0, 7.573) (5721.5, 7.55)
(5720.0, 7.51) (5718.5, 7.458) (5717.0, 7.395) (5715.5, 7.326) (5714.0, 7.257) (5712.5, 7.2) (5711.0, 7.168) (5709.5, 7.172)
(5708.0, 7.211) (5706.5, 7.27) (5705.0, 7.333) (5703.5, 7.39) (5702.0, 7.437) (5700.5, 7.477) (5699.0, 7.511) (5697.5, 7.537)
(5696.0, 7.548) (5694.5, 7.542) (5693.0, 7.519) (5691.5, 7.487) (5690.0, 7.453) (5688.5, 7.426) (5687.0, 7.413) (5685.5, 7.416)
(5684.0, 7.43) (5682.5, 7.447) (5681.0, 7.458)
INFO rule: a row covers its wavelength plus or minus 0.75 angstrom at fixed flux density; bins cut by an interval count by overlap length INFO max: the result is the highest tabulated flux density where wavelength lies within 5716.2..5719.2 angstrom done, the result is 7.458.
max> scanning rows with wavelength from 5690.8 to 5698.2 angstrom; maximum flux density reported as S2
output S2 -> 7.548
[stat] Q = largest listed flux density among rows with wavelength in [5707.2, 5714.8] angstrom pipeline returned 7.257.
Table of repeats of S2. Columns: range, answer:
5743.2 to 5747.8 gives 7.629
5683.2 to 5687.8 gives 7.43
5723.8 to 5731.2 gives 7.581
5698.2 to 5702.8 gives 7.511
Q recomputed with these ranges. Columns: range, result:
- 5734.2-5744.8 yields 7.624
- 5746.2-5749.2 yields 7.627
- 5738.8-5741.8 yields 7.593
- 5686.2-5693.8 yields 7.519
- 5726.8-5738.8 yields 7.569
